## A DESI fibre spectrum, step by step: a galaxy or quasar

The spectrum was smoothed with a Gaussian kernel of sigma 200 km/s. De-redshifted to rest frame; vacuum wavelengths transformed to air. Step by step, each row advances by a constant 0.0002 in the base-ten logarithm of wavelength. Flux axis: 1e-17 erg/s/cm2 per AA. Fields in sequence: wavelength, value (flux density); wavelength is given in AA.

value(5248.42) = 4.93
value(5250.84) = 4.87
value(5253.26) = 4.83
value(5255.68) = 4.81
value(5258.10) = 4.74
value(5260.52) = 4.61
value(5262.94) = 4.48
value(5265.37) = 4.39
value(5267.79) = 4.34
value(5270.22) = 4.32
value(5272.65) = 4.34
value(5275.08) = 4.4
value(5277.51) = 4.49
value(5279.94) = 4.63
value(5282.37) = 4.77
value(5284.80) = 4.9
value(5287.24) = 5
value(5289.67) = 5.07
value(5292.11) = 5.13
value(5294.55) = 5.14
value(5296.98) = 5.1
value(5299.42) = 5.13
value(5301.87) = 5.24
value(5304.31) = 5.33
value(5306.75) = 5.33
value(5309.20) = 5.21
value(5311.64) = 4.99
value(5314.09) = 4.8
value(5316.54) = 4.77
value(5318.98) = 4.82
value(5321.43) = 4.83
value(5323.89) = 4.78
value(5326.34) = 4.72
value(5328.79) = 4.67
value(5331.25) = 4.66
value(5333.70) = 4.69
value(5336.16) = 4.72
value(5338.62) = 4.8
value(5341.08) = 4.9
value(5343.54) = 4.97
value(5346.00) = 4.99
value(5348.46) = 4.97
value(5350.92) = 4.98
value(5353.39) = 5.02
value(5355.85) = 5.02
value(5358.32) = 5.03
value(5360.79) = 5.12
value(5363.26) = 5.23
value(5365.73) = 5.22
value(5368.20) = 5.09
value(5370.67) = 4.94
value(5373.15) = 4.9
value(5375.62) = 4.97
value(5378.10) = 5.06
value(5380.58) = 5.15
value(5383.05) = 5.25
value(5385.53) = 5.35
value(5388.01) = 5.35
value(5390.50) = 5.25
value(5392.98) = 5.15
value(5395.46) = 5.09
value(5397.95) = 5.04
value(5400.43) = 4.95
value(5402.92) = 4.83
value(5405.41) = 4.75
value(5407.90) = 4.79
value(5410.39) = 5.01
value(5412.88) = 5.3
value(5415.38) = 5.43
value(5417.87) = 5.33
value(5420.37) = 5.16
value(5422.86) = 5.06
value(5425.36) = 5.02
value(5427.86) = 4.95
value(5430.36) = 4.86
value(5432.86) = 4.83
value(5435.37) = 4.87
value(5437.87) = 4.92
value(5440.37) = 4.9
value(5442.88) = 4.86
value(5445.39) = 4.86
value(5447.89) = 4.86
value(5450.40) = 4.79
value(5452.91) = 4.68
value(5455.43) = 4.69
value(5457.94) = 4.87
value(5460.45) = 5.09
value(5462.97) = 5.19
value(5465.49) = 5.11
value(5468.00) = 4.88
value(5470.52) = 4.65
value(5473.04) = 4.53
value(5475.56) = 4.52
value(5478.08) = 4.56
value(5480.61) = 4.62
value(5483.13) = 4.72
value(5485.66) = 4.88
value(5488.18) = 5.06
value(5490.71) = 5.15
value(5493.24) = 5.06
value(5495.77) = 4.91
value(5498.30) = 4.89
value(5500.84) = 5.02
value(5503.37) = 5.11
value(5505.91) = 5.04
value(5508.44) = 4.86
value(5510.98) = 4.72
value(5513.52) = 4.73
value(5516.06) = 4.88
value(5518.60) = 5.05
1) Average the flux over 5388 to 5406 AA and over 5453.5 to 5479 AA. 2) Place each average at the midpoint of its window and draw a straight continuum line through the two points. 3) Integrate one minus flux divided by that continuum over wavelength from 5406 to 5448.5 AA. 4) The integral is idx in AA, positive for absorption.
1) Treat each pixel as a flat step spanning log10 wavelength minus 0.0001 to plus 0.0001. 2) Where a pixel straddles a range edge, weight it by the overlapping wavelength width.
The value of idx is -0.5 AA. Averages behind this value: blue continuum 5.04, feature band 5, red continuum 4.81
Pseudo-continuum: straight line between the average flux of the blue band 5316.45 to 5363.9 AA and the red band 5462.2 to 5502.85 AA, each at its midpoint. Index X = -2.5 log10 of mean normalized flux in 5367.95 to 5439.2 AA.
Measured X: -0.04 mag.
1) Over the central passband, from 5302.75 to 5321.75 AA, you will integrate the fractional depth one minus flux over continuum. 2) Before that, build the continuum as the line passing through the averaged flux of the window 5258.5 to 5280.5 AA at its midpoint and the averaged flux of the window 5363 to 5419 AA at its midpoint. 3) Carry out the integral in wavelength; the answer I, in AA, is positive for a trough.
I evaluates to -1.4 AA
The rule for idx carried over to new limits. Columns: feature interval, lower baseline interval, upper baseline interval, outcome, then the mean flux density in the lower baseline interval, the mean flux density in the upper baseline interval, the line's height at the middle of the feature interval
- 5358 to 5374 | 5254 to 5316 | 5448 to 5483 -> -0.9 AA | 4.83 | 4.78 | 4.81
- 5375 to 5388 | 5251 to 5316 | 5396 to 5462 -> -0.7 AA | 4.83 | 4.95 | 4.91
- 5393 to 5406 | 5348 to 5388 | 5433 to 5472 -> 0.1 AA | 5.09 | 4.88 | 5.01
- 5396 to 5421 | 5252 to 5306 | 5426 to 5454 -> -1.1 AA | 4.79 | 4.86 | 4.84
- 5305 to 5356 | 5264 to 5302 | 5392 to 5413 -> -0.5 AA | 4.76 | 4.97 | 4.84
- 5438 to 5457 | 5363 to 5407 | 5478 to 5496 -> 0.6 AA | 5.08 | 4.89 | 4.96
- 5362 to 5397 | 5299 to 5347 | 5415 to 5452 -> -1.4 AA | 4.91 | 4.97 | 4.94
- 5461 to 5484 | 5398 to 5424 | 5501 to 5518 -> 0.9 AA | 5.06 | 4.91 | 4.96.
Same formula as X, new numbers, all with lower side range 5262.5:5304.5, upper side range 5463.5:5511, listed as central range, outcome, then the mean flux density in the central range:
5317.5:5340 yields 0.013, 4.74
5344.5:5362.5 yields -0.047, 5.02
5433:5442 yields -0.009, 4.89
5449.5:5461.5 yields 0.007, 4.82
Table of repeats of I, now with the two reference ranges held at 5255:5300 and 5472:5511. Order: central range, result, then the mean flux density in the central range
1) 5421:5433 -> -0.4 AA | 4.97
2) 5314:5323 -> -0.1 AA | 4.8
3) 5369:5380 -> -0.5 AA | 4.98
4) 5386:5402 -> -1.2 AA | 5.14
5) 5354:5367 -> -0.9 AA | 5.12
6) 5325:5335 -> 0.1 AA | 4.69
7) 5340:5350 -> -0.4 AA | 4.96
